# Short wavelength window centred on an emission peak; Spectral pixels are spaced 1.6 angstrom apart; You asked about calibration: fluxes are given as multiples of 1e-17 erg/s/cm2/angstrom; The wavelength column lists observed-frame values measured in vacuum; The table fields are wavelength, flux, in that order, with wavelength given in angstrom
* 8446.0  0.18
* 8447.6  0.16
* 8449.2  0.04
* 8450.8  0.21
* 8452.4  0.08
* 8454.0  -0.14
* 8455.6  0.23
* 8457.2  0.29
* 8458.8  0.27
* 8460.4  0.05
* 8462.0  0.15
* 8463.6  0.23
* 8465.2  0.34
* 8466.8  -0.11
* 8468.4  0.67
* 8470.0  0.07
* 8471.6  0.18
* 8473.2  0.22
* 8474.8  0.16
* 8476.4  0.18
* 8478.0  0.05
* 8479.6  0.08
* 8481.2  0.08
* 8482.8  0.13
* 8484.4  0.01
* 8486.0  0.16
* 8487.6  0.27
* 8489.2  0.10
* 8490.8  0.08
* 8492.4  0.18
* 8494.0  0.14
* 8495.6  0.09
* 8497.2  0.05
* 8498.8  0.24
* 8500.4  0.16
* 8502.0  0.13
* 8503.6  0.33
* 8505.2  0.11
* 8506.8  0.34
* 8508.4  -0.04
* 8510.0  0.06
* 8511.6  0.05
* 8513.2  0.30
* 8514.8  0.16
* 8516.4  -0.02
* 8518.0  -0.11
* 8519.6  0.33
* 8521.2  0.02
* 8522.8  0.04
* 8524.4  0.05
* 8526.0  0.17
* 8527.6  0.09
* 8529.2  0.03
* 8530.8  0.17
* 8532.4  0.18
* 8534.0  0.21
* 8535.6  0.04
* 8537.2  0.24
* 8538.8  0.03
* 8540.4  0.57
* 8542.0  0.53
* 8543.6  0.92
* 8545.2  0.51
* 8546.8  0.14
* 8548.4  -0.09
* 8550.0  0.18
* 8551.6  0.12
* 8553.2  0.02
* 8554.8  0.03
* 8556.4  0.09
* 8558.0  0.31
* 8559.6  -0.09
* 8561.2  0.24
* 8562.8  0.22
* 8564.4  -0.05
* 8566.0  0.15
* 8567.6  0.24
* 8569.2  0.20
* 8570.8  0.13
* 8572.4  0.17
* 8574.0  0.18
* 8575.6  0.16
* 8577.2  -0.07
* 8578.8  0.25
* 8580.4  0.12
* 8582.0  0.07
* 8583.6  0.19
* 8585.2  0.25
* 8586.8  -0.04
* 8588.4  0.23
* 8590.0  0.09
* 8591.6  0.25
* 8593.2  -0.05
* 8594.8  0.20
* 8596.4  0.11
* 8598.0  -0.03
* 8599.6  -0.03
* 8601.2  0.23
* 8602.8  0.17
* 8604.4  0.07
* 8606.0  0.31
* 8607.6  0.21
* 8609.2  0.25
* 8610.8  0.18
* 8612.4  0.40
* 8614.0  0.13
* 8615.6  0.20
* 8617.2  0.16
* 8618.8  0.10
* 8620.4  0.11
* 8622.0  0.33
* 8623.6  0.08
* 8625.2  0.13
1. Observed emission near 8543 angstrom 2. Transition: H-beta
